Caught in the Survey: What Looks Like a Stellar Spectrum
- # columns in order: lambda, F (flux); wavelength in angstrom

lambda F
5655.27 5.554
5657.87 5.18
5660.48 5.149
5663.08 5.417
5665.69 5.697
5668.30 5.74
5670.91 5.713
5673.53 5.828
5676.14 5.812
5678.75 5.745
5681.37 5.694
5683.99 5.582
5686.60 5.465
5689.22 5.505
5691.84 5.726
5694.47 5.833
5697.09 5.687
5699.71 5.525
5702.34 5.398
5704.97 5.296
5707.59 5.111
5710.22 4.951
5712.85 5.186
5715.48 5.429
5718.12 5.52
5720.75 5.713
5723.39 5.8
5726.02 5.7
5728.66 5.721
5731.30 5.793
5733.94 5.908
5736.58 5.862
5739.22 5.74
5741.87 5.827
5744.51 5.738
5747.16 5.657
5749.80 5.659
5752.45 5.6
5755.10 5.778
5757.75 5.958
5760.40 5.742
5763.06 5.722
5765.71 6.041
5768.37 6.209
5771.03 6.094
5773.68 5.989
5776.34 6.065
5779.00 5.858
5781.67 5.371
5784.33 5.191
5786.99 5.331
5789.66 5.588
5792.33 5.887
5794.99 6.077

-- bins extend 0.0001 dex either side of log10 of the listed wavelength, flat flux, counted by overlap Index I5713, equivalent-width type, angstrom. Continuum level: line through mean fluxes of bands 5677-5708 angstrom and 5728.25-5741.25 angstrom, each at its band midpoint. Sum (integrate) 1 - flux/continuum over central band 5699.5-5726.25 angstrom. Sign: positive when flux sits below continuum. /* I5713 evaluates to 1.3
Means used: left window 5.56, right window 5.81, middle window 5.41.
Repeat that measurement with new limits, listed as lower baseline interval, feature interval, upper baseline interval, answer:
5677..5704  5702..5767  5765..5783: 1.7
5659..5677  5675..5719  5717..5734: 1.3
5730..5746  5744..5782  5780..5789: -2.0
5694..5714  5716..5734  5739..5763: -0.6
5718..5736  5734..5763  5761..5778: 0.6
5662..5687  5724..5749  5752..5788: -0.1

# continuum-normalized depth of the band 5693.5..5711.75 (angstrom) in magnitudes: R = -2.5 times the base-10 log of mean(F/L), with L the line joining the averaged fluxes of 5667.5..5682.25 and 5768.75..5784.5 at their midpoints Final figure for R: 0.07 mag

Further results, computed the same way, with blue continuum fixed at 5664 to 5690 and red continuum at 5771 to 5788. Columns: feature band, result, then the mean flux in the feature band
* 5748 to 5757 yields -0.004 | 5.7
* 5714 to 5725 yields 0.013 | 5.61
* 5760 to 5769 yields -0.046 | 5.92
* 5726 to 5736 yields -0.022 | 5.8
